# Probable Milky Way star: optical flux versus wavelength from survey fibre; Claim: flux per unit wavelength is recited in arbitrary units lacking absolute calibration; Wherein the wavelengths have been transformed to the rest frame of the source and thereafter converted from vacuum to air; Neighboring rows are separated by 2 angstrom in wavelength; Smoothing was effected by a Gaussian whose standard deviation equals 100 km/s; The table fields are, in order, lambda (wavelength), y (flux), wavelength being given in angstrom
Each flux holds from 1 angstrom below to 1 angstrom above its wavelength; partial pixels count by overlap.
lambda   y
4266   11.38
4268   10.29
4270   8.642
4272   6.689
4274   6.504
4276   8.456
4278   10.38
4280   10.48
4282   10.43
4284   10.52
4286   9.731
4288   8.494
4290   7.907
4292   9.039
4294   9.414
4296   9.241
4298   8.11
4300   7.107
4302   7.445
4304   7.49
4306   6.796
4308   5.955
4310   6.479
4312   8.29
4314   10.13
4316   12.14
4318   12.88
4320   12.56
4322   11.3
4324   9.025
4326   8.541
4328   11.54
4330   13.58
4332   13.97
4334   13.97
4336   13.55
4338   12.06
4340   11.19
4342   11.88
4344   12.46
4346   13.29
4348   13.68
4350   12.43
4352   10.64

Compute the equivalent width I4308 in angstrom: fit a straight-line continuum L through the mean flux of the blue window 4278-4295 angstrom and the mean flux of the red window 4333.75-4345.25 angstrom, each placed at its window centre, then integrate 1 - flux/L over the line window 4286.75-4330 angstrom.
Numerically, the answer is 6.5 angstrom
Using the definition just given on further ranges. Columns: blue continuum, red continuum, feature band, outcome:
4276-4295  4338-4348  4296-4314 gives 5.14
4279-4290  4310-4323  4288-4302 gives 2.36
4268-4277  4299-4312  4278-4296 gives -4.91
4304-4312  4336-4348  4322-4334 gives -1.65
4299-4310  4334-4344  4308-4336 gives -3.69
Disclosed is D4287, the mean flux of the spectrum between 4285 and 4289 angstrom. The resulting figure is 9.11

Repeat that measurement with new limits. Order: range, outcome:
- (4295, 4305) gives 7.88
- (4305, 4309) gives 6.38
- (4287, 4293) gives 8.48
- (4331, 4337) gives 13.8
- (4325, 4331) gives 11.2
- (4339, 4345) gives 11.8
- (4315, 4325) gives 11.6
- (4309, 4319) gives 9.98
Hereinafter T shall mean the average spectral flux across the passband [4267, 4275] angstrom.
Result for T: 8.03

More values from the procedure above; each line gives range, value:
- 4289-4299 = 8.74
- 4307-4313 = 6.91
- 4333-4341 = 12.7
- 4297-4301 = 7.61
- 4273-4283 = 9.25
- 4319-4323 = 11.9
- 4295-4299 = 8.68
